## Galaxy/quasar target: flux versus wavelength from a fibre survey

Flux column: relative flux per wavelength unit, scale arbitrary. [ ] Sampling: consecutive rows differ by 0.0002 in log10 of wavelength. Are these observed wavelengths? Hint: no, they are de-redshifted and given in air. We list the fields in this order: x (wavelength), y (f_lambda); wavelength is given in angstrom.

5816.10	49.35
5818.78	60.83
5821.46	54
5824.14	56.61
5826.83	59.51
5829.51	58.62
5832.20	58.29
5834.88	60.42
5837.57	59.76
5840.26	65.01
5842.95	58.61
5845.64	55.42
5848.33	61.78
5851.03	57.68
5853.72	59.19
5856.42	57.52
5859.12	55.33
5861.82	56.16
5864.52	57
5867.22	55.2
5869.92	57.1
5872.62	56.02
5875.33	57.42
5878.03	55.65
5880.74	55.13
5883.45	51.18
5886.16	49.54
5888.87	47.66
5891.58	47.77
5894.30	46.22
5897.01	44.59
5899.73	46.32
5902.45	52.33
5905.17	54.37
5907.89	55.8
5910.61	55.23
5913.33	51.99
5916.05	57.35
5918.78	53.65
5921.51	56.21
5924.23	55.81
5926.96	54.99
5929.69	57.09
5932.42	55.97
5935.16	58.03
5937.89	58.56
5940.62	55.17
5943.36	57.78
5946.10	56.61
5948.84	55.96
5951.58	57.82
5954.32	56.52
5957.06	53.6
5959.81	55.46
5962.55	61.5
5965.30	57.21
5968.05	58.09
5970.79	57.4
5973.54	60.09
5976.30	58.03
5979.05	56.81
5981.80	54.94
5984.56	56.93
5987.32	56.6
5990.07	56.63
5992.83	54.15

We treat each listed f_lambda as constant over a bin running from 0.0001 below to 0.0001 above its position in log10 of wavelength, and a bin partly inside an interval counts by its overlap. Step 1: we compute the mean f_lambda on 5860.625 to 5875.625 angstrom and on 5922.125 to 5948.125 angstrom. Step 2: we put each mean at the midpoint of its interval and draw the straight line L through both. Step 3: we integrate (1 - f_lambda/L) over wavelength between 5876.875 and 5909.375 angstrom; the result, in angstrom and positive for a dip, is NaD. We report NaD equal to 3.4 angstrom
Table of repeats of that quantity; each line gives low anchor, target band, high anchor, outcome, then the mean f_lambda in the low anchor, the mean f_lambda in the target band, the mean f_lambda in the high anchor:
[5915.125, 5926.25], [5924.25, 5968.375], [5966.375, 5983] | -0.21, 55.6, 56.8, 57.6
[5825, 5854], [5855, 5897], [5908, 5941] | 3.31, 59.4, 53.4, 55.9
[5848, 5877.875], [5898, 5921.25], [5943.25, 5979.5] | 1.56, 57.1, 53.4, 57.3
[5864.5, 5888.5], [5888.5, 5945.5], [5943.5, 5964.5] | 2.18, 54.5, 53.6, 56.8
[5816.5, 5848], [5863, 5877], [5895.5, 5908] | -0.66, 58.6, 56.6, 50.1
